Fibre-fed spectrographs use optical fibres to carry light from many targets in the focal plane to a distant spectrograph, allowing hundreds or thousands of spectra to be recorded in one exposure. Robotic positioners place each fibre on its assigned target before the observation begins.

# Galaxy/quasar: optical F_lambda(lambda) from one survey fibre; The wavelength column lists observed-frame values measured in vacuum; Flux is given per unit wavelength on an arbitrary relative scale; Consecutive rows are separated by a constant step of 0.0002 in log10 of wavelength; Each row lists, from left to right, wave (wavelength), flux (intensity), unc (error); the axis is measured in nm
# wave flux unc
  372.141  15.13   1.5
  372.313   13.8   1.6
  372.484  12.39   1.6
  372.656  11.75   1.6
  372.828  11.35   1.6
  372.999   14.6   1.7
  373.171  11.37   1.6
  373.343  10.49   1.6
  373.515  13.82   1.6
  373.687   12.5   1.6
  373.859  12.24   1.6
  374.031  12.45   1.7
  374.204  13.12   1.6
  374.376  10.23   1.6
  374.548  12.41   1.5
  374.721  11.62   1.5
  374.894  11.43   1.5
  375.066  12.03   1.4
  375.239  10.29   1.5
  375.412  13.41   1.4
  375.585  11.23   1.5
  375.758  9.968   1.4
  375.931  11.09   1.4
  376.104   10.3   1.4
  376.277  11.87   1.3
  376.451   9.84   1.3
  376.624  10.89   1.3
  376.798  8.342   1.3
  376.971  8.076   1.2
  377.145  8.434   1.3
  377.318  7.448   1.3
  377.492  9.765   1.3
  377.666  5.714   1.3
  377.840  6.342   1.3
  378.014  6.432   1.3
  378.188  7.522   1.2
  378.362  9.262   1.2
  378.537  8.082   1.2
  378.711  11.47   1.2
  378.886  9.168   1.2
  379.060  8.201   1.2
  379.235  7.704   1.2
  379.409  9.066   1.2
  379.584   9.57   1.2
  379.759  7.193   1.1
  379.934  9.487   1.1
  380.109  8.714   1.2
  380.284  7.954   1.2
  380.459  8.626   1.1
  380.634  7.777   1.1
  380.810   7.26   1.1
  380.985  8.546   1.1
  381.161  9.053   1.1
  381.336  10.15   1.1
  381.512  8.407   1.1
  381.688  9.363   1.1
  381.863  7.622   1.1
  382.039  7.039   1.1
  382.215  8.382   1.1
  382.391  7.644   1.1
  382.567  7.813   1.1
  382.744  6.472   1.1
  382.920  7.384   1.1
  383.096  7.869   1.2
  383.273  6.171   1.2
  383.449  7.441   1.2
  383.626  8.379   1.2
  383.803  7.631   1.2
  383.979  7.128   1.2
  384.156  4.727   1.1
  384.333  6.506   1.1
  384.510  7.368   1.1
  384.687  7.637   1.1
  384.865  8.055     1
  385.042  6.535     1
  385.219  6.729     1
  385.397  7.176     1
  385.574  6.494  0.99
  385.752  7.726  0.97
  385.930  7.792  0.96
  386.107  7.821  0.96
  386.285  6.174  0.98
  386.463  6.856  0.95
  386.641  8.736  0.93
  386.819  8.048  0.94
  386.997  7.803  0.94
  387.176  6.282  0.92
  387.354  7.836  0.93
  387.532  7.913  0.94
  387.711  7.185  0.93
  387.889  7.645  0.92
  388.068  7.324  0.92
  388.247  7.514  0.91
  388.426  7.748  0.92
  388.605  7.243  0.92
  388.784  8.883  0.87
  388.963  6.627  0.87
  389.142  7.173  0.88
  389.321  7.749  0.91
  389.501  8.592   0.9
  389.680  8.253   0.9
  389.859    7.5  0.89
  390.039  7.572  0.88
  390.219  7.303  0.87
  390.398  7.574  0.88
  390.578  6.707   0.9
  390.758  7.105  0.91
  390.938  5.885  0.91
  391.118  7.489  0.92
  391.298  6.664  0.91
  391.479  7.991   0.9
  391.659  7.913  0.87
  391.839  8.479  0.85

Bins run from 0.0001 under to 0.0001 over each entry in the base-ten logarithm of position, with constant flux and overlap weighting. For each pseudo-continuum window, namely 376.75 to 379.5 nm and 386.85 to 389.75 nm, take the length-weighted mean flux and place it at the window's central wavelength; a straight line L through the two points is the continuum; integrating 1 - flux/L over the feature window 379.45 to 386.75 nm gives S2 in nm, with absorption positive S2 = 0.20 nm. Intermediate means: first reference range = 8.19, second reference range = 7.61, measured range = 7.7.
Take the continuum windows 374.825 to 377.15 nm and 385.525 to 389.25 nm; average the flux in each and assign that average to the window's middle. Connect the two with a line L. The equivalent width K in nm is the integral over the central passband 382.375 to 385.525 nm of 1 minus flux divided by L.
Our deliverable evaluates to 0.48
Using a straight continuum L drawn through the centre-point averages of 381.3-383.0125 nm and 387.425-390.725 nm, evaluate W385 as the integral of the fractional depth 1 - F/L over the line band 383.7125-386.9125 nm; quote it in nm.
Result 0.25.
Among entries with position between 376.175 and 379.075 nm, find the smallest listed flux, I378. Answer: 5.714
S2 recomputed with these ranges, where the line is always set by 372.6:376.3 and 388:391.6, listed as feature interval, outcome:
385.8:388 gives 0.20 nm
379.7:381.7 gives 0.30 nm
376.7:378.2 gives 0.46 nm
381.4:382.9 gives 0.28 nm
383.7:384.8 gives 0.26 nm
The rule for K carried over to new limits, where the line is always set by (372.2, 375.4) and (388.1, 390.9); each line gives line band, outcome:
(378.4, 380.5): 0.34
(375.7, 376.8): 0.09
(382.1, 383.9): 0.37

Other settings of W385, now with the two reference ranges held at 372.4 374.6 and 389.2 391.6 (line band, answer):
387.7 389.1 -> 0.08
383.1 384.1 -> 0.22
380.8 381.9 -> 0.13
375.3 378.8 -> 0.61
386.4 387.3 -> 0.09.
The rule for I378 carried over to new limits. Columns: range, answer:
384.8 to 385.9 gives 6.494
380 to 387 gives 4.727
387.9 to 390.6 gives 6.627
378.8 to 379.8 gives 7.193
